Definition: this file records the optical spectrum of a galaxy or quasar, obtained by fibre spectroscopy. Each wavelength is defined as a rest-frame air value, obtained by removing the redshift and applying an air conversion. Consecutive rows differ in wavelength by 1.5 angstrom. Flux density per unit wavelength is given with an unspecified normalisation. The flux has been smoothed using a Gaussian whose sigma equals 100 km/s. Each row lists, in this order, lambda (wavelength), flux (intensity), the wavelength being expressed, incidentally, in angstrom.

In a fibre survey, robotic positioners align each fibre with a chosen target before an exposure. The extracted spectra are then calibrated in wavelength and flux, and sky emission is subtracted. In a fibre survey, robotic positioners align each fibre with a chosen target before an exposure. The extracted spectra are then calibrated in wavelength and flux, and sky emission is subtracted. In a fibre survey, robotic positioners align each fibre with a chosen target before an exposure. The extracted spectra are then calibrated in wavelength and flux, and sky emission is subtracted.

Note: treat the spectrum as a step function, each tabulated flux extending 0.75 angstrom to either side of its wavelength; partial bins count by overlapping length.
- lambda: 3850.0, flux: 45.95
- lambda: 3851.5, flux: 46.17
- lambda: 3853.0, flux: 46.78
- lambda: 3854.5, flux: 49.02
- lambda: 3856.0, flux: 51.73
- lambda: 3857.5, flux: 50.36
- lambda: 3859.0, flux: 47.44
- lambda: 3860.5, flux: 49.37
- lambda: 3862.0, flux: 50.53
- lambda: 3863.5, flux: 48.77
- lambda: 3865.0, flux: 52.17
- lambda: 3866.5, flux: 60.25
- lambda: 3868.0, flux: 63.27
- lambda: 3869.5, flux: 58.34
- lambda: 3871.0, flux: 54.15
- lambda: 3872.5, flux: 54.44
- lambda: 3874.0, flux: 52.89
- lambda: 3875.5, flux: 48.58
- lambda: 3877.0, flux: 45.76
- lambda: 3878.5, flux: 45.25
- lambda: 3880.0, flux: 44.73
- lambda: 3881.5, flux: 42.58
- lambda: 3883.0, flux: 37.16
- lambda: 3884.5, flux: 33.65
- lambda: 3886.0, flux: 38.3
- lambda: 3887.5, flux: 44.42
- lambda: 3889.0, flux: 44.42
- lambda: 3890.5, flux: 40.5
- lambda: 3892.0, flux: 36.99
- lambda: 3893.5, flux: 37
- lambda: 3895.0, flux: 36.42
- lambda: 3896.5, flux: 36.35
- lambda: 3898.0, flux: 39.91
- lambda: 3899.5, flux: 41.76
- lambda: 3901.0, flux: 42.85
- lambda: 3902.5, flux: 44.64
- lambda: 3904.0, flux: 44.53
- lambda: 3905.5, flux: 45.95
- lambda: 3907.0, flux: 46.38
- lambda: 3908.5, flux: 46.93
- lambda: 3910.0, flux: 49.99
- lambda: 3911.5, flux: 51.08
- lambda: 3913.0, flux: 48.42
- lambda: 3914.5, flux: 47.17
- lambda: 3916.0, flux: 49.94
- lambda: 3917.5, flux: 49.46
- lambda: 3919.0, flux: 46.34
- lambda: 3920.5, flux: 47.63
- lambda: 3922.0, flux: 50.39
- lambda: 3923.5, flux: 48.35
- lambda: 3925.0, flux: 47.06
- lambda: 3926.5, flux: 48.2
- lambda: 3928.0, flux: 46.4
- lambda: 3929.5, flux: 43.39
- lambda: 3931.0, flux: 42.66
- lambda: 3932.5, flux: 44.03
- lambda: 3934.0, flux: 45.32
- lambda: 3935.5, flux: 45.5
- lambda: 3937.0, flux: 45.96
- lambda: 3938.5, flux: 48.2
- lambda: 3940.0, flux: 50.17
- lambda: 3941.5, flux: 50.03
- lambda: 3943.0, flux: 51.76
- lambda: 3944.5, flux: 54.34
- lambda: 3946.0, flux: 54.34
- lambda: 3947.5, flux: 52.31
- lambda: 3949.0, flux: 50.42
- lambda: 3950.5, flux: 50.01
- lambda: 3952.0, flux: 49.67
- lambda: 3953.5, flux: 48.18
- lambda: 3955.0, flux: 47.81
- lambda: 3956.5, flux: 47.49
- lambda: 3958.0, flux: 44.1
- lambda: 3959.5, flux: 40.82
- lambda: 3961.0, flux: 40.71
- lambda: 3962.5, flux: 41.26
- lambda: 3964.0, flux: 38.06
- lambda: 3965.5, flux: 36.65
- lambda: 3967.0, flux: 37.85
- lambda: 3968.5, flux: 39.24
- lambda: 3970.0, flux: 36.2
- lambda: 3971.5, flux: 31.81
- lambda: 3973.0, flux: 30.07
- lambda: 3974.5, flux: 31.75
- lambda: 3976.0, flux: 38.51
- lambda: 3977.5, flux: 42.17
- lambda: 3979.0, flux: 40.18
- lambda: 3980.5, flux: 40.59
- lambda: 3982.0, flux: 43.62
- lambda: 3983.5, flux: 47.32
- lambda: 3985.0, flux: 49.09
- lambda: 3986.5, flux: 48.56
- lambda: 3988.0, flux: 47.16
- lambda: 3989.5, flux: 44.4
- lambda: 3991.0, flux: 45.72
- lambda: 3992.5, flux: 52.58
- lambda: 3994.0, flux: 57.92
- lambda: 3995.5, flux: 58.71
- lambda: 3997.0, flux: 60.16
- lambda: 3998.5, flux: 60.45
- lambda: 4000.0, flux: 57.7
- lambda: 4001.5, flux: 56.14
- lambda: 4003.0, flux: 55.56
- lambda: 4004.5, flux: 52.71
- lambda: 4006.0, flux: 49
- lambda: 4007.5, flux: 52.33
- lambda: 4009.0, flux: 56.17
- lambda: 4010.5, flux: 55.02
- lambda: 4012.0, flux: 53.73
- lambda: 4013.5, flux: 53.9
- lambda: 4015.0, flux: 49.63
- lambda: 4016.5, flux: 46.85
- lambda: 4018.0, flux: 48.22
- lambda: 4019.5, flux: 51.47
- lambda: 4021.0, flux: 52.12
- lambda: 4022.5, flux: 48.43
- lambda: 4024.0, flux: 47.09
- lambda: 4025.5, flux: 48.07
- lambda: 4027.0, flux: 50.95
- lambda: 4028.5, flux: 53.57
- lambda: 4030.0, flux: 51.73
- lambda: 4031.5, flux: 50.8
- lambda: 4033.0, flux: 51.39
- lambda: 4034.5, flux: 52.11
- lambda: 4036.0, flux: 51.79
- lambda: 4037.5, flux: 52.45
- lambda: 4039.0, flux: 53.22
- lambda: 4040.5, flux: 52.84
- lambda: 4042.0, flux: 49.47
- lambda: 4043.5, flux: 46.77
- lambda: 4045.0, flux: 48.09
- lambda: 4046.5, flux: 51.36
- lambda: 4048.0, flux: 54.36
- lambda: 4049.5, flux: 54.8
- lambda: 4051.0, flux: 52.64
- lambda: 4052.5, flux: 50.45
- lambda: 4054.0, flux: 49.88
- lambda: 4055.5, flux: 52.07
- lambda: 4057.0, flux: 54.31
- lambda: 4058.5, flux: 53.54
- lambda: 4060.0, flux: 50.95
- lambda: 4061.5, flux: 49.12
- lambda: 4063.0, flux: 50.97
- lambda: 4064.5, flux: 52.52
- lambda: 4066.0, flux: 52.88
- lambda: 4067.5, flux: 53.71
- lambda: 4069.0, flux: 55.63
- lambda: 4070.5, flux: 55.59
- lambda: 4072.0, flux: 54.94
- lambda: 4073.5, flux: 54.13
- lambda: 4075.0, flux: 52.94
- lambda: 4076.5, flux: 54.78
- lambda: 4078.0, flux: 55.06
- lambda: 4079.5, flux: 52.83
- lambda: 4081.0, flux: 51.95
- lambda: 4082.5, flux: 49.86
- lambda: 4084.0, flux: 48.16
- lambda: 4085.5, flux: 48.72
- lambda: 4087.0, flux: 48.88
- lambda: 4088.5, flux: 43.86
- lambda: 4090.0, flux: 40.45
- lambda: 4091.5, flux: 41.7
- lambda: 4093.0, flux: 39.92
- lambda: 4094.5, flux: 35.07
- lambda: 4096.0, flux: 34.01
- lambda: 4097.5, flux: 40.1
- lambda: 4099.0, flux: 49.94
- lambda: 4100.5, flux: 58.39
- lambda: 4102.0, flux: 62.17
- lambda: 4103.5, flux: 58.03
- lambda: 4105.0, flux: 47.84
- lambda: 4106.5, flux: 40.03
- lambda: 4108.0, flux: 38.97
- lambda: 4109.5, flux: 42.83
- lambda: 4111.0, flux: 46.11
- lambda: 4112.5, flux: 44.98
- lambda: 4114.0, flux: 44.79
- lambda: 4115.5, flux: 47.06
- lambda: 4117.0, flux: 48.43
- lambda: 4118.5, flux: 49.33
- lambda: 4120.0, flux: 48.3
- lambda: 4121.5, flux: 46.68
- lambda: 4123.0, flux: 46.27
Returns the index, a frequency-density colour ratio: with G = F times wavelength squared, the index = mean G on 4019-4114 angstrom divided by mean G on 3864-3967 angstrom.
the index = 1.2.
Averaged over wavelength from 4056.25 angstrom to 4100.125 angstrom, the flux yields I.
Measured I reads 49.3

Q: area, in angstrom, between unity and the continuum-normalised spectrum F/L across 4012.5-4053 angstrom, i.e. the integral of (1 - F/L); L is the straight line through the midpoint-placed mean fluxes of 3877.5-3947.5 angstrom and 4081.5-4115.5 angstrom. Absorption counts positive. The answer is -4.8 angstrom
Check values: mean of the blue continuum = 45.2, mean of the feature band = 50.9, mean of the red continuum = 45.7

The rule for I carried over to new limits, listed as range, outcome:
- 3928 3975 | 44.3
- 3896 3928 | 46.4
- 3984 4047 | 51.8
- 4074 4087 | 51.7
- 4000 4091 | 51.6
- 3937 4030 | 47.9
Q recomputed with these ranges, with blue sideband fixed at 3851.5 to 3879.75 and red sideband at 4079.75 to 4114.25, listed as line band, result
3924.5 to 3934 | 0.9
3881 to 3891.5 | 2.2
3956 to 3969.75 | 2.4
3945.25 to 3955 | -0.2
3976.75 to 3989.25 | 1.0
